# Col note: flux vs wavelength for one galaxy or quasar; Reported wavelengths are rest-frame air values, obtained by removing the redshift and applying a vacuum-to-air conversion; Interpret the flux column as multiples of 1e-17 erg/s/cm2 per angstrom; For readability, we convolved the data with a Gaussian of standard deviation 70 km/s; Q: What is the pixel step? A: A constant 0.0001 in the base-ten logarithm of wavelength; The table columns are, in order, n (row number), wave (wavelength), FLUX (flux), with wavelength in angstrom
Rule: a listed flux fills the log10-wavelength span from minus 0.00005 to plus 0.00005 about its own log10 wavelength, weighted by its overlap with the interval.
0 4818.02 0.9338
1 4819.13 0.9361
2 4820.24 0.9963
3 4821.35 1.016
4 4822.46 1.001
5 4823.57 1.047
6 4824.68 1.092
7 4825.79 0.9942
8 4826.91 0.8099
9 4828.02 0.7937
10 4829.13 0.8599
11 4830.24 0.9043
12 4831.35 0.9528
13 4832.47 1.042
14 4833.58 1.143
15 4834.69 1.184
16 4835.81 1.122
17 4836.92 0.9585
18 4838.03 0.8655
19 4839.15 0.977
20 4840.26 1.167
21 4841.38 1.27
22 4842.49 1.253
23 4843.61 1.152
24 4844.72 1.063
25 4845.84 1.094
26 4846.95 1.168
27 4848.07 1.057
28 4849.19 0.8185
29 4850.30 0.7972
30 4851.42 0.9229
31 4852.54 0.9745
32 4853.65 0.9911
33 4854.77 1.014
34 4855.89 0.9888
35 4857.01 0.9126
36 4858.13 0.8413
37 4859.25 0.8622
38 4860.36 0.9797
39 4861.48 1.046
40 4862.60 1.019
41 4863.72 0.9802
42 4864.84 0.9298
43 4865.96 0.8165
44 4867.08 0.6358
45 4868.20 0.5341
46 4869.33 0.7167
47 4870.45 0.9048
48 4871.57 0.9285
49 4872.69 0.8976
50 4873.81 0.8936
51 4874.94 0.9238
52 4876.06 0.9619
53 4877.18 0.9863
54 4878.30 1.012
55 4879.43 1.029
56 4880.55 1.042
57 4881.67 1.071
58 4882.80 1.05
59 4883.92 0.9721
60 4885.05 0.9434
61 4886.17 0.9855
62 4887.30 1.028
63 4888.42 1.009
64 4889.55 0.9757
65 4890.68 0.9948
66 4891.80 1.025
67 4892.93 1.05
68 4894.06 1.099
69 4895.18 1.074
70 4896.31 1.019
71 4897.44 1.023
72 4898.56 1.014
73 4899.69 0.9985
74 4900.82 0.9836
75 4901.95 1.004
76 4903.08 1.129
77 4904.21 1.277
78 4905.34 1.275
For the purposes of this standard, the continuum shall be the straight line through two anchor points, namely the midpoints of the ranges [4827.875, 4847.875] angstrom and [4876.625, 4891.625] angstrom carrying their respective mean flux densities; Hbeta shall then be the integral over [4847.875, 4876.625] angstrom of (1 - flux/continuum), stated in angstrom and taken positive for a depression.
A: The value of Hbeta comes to 3.8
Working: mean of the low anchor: 1.06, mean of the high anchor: 1.01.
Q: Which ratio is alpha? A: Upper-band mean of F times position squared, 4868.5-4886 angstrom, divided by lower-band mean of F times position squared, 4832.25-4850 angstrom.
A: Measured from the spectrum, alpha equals 0.89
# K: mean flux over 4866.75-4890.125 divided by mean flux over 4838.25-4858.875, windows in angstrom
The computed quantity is 0.9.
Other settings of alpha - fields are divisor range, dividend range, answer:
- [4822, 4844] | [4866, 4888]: 0.91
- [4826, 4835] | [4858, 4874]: 0.92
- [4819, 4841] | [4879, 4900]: 1.05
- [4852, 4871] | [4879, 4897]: 1.16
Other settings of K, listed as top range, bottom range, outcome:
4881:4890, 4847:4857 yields 1.05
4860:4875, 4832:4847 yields 0.79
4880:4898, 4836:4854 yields 0.99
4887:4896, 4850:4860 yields 1.11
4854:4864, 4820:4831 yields 1.01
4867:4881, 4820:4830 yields 0.93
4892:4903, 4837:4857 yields 1.00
